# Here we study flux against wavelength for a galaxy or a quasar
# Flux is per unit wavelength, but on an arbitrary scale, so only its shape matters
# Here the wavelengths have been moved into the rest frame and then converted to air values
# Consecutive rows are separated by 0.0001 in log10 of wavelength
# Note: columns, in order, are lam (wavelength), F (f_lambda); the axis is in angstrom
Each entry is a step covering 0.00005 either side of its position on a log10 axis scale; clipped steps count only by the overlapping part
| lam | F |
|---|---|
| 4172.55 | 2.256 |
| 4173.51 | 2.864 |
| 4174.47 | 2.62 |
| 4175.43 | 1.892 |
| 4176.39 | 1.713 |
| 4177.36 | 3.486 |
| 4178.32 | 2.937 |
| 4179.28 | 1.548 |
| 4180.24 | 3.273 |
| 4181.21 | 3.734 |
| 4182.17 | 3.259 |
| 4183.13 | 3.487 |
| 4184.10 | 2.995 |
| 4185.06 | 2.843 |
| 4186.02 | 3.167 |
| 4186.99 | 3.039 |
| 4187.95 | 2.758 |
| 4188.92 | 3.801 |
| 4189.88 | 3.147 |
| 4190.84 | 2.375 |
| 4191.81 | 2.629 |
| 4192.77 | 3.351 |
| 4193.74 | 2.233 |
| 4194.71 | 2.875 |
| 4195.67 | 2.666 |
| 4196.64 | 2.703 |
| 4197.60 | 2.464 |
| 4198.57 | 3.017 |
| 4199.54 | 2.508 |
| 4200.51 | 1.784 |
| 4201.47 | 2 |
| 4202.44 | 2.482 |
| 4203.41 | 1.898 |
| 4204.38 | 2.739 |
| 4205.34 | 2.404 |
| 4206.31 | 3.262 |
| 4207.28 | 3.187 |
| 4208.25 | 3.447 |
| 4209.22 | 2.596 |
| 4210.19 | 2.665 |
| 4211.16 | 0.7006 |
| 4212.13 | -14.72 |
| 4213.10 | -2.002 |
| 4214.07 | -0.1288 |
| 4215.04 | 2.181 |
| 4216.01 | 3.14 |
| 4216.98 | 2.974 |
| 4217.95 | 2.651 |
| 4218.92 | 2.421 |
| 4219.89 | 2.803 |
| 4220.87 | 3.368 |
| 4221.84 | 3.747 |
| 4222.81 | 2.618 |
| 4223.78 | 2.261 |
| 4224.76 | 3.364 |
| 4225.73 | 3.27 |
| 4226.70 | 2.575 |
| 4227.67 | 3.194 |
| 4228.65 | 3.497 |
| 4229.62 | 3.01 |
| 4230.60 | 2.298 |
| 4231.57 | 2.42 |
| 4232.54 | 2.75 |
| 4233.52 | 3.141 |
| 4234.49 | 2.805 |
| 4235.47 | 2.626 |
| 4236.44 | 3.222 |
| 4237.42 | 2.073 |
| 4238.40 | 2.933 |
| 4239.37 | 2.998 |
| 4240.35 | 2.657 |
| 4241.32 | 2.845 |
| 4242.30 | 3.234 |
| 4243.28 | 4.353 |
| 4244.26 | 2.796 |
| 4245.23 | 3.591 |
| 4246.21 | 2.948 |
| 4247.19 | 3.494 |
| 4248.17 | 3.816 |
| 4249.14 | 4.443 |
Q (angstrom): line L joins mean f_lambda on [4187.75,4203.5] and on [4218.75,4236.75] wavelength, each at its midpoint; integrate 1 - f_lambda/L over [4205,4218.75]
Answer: 9.3 angstrom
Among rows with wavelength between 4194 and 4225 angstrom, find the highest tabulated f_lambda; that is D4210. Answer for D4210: 3.747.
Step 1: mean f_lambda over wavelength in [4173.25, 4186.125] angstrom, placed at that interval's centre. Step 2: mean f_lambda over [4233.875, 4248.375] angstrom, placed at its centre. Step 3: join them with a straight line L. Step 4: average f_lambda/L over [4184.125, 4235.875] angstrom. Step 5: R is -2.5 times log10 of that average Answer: 0.28 mag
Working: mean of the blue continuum 2.83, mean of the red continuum 3.08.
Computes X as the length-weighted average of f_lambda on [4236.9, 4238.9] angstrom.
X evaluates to 2.51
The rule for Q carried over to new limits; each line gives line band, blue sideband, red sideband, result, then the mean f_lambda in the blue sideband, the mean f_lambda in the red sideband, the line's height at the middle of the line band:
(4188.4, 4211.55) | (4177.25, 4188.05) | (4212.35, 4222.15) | -3.07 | 3.04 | 1.63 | 2.33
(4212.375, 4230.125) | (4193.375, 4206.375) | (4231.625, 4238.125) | 2.67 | 2.48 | 2.75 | 2.65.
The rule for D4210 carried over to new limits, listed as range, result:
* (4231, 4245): 4.353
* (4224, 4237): 3.497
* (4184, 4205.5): 3.801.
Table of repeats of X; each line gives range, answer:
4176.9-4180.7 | 2.81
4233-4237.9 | 2.77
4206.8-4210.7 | 2.96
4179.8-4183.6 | 3.44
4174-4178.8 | 2.53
